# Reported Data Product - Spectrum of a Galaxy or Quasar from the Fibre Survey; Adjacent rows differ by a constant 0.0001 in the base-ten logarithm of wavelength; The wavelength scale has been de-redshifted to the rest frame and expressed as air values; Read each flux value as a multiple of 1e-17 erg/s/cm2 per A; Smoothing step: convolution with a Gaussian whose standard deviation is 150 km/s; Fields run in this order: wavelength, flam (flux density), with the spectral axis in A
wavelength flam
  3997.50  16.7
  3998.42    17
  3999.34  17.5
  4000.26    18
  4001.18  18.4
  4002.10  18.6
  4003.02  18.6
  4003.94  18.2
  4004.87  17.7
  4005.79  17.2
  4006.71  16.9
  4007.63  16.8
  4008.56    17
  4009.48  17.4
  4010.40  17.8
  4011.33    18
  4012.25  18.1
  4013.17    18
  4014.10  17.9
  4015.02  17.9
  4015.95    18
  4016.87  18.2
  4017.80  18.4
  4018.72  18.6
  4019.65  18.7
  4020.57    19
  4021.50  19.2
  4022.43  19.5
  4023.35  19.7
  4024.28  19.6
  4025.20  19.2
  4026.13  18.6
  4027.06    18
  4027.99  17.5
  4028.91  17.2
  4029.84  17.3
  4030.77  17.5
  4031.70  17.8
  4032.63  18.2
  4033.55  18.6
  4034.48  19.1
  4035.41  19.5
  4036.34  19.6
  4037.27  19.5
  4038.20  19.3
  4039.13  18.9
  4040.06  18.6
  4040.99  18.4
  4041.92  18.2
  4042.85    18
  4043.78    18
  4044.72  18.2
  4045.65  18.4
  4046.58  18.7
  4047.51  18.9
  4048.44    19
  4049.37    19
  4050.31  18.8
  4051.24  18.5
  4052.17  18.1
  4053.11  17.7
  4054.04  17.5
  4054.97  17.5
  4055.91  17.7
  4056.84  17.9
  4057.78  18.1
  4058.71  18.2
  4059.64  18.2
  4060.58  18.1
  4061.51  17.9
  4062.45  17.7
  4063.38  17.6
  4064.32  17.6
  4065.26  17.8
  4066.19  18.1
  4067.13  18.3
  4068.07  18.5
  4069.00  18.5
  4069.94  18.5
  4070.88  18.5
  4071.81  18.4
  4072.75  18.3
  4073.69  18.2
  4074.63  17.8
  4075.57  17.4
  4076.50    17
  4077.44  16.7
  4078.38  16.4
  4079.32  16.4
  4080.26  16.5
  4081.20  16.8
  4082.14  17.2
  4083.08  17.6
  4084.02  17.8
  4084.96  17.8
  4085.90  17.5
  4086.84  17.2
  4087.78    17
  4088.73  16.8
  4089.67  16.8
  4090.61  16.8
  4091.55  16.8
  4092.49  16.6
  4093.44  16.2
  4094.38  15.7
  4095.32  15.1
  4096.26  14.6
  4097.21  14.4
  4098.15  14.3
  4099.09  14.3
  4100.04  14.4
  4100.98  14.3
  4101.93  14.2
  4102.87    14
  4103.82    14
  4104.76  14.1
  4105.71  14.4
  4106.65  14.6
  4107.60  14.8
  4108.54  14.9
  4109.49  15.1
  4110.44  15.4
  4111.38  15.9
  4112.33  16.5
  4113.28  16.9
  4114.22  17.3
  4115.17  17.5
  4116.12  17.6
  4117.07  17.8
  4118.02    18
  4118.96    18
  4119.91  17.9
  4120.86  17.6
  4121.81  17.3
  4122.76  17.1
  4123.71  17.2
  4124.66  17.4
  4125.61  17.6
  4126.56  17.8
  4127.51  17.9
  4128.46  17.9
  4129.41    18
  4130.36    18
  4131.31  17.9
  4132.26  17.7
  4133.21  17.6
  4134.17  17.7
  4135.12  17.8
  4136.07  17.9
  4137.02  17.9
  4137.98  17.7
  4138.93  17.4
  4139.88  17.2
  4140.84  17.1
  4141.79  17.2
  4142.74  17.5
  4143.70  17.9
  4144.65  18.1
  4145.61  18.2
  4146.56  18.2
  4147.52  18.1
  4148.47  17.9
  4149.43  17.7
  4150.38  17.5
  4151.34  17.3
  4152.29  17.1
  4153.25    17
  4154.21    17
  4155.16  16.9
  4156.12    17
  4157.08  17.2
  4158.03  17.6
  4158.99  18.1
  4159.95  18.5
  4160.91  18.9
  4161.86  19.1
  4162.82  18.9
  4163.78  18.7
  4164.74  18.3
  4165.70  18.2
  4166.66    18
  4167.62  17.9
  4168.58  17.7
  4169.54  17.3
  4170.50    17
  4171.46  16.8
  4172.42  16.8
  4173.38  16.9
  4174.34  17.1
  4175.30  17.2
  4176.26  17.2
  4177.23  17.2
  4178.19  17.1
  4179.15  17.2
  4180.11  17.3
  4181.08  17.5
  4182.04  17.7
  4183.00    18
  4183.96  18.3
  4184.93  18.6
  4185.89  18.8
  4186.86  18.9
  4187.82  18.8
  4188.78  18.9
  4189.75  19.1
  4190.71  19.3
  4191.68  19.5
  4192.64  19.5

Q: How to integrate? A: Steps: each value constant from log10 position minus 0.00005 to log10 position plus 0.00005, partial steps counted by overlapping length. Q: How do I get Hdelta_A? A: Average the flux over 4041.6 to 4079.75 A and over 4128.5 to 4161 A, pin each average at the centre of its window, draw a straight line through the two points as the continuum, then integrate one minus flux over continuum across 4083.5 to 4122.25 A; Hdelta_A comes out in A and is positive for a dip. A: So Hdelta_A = 3.9 A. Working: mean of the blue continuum 18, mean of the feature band 16.1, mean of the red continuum 17.7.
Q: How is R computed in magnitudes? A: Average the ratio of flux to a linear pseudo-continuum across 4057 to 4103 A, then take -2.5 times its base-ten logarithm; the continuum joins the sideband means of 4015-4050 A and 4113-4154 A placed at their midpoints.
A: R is 0.075 mag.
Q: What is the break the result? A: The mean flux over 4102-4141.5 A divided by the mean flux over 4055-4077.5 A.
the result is 0.94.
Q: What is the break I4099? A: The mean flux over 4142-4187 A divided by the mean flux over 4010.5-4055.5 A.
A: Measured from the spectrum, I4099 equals 1.0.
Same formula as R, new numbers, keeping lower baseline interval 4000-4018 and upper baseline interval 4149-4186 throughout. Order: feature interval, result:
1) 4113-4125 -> 0.01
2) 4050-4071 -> -0.02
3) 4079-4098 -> 0.08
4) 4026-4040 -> -0.04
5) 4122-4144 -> 0.00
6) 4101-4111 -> 0.21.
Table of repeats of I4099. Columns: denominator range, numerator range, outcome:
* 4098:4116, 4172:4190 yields 1.17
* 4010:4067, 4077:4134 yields 0.90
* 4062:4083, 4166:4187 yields 0.99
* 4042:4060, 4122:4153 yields 0.97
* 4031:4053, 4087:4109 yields 0.82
